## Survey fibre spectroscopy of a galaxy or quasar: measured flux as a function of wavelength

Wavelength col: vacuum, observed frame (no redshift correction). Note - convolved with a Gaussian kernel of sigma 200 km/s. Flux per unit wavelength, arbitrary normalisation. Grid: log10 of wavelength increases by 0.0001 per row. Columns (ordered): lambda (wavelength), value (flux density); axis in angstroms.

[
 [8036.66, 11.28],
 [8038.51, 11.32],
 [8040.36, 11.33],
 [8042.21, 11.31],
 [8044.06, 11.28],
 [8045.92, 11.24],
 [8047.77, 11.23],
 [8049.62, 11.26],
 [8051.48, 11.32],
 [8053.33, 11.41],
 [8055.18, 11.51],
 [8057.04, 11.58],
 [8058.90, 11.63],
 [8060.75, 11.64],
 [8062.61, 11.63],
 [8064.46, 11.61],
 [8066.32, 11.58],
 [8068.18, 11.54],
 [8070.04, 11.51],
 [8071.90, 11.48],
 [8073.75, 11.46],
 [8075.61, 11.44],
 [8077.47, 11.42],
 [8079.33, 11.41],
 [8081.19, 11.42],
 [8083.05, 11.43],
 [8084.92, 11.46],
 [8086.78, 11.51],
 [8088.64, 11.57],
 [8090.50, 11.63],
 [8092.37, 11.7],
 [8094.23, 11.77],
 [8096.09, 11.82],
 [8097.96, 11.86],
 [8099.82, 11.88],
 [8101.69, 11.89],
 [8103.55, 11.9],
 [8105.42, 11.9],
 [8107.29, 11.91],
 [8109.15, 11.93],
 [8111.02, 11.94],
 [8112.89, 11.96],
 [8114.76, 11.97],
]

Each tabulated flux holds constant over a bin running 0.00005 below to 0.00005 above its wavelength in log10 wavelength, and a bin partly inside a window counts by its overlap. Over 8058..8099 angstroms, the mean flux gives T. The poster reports 11.6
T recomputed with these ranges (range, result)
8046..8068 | 11.5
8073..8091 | 11.5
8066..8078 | 11.5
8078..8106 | 11.7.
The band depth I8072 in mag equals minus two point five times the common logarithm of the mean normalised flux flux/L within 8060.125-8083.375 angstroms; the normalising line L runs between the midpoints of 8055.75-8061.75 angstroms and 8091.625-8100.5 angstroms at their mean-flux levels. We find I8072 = 0.02 mag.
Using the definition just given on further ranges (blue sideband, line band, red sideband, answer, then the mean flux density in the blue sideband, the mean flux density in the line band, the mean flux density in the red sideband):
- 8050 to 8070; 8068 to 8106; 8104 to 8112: 0.01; 11.5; 11.6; 11.9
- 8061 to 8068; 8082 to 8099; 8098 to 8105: 0.02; 11.6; 11.6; 11.9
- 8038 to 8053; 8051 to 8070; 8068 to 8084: -0.02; 11.3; 11.5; 11.5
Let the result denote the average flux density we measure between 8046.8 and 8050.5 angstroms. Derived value 11.3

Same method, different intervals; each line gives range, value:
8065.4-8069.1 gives 11.6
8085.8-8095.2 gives 11.6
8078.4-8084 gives 11.4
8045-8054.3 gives 11.3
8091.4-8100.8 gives 11.8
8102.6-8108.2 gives 11.9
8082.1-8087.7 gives 11.5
